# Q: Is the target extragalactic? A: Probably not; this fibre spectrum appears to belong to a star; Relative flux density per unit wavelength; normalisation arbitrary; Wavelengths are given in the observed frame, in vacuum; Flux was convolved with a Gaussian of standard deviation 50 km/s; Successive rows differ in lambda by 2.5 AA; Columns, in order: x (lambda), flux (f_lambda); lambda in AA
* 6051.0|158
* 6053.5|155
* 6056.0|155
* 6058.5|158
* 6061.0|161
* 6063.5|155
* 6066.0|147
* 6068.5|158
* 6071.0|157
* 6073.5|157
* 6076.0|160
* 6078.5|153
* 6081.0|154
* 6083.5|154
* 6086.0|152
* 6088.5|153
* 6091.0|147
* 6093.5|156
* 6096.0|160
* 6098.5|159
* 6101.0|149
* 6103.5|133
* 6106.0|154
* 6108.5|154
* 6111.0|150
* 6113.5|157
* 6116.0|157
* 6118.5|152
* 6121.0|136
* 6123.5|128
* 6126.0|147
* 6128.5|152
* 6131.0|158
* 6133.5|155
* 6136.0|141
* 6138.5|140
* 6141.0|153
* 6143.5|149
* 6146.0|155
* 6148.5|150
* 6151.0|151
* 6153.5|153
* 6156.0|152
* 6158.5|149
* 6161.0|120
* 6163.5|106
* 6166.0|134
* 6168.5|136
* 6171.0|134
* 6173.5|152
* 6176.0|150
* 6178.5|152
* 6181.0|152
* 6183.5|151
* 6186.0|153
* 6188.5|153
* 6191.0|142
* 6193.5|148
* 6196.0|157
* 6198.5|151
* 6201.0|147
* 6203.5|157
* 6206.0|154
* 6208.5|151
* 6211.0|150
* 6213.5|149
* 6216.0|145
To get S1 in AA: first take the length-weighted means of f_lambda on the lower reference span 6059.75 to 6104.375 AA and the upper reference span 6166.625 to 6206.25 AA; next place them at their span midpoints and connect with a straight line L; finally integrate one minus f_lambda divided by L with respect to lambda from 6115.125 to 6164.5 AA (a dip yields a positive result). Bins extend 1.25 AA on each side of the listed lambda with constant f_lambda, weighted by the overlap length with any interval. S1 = 1.90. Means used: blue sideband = 154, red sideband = 149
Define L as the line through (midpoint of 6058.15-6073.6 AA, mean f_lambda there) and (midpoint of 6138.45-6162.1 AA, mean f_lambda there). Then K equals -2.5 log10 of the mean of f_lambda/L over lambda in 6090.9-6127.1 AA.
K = 0.018 mag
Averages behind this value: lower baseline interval 156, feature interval 149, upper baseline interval 148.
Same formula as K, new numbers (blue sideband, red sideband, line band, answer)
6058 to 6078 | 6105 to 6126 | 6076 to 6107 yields 0.00 mag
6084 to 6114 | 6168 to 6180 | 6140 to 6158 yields -0.03 mag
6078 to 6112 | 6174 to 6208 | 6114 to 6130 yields 0.04 mag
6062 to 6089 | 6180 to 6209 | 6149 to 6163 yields 0.07 mag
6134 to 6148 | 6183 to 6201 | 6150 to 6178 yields 0.07 mag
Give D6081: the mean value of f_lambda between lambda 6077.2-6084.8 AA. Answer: 154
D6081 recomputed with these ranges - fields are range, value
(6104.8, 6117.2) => 154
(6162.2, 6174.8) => 132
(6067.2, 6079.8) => 157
